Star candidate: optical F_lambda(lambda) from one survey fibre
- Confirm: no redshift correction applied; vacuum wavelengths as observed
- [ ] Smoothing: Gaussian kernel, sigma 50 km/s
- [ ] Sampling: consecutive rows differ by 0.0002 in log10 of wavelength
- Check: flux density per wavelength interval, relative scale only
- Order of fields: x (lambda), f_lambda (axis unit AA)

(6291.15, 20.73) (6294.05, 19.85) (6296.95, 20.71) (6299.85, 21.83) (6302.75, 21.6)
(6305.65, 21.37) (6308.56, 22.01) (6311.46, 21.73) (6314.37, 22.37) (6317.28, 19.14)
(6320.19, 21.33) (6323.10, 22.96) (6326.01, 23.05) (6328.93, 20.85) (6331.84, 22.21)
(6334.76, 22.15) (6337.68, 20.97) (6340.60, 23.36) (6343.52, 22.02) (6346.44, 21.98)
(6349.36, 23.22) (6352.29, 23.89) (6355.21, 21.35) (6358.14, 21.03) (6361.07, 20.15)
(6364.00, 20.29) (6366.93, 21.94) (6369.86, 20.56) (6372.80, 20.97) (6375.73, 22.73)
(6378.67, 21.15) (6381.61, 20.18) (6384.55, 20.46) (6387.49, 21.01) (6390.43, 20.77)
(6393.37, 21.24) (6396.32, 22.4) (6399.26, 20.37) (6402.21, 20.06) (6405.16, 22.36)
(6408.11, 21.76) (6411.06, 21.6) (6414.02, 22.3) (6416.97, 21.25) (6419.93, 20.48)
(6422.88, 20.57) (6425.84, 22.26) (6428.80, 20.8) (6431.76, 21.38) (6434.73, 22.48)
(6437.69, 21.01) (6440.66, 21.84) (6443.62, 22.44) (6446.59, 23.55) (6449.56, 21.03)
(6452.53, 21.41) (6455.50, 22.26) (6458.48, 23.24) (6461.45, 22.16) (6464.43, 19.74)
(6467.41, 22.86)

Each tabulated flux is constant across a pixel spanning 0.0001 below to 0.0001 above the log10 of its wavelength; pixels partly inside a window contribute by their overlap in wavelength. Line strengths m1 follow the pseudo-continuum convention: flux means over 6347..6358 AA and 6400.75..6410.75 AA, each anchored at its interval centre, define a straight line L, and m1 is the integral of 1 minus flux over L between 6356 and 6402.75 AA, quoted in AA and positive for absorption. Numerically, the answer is 2.1 AA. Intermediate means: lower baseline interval 22.5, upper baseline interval 21.4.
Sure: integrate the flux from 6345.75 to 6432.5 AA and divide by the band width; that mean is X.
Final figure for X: 21.3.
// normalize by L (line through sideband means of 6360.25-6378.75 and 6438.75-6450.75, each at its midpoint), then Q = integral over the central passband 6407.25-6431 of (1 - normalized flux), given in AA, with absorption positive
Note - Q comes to 0.5 AA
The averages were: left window 21.1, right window 22.2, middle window 21.4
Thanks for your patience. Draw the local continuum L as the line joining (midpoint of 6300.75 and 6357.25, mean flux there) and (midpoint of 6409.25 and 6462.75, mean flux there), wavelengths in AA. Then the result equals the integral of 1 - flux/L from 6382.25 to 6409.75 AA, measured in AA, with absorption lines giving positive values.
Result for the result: 0.90 AA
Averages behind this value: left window 22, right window 21.8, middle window 21.1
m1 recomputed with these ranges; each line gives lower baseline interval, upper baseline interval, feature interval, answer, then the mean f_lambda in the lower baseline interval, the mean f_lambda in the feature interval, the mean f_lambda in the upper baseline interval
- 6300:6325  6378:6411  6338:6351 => -0.7 AA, 21.6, 22.5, 21.1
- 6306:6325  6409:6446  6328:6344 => -0.3 AA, 21.6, 22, 21.6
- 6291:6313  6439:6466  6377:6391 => 0.6 AA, 21.3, 20.7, 22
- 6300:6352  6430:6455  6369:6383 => 0.5 AA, 21.9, 21.1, 21.9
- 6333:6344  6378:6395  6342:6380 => -0.2 AA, 22.1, 21.6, 20.8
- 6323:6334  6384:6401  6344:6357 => -0.4 AA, 22.2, 22.5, 21.1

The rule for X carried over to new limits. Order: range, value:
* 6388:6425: 21.3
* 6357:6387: 20.9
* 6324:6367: 21.9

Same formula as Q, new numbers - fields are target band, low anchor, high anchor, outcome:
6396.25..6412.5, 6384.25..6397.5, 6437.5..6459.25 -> 0.1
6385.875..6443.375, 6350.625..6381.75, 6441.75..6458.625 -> 1.3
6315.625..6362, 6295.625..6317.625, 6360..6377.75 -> -1.3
